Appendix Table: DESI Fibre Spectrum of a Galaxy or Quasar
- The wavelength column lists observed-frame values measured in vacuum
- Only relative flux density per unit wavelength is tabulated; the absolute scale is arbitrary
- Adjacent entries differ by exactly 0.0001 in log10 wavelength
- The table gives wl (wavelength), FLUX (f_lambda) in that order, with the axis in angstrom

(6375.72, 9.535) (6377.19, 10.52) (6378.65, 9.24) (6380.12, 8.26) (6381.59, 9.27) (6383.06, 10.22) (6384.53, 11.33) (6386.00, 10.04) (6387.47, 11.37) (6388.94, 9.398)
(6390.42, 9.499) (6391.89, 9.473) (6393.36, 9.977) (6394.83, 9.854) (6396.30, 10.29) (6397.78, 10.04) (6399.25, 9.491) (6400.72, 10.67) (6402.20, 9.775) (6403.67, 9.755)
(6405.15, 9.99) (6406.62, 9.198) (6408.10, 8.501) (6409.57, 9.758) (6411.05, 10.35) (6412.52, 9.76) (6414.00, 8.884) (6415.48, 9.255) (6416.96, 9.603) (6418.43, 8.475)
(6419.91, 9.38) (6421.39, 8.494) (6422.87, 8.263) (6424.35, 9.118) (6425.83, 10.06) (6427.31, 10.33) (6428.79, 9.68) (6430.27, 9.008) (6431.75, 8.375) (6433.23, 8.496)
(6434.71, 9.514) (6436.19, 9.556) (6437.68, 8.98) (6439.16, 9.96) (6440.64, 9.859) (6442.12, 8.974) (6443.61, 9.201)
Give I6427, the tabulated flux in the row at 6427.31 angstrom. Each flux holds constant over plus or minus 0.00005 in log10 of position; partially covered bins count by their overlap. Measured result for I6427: 10.33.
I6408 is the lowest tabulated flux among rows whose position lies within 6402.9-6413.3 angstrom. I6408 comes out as 8.501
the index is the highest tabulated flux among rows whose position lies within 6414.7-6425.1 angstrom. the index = 9.603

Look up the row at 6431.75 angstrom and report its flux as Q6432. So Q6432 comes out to 8.375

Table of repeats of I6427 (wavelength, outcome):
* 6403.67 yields 9.755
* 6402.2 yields 9.775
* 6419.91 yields 9.38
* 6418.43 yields 8.475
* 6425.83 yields 10.06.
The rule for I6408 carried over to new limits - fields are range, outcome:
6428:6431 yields 9.008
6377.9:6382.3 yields 8.26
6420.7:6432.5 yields 8.263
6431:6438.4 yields 8.375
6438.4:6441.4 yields 9.859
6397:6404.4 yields 9.491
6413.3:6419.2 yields 8.475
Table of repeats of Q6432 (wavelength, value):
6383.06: 10.22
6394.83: 9.854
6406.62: 9.198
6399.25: 9.491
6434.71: 9.514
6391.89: 9.473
